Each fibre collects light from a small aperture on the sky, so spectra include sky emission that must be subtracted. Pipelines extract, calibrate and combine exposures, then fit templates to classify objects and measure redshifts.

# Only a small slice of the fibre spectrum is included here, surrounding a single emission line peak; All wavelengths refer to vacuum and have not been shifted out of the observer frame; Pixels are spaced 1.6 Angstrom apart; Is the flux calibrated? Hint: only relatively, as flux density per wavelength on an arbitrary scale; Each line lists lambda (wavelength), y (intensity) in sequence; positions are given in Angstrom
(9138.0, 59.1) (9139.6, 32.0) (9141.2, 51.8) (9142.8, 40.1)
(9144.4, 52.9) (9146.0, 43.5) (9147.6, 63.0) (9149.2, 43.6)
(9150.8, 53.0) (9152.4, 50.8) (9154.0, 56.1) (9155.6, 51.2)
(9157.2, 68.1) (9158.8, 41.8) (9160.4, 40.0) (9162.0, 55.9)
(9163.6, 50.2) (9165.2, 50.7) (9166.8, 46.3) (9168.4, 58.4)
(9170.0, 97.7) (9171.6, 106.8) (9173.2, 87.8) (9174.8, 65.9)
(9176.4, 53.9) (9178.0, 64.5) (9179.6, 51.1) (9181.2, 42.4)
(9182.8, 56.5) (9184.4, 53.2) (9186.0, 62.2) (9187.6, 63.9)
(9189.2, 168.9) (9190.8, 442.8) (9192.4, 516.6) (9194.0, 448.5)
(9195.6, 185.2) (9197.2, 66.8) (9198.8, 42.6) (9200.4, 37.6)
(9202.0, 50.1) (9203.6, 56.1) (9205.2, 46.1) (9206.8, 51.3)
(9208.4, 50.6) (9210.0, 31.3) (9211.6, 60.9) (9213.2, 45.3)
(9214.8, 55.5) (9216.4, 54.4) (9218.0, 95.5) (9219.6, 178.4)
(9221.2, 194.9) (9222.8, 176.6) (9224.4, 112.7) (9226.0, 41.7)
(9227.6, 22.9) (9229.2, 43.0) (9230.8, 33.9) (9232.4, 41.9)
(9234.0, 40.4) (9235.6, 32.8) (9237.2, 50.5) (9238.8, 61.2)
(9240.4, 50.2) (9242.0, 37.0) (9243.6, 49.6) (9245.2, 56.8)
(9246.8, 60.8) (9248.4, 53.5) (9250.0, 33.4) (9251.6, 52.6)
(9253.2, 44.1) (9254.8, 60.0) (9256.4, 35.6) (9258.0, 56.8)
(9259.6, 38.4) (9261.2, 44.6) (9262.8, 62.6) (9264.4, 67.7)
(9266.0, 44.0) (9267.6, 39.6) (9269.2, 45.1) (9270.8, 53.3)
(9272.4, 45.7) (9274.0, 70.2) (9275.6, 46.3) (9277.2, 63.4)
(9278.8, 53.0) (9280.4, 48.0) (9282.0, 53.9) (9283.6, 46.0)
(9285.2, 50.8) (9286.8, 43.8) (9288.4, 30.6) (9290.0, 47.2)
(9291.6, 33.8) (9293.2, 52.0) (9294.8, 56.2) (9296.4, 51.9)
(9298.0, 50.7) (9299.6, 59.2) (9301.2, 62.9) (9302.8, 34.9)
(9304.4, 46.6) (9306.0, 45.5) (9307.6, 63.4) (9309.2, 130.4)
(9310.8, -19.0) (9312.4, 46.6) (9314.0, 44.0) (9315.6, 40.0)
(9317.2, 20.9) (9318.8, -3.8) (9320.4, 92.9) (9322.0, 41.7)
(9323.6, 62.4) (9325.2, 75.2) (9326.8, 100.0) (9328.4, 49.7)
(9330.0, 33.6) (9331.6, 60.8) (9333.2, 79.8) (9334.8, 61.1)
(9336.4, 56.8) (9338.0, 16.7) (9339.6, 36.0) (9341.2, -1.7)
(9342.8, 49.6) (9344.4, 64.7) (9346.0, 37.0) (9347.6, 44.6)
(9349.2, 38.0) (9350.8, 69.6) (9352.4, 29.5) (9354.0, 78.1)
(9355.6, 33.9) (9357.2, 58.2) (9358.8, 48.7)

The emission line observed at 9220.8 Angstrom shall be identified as [N II]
